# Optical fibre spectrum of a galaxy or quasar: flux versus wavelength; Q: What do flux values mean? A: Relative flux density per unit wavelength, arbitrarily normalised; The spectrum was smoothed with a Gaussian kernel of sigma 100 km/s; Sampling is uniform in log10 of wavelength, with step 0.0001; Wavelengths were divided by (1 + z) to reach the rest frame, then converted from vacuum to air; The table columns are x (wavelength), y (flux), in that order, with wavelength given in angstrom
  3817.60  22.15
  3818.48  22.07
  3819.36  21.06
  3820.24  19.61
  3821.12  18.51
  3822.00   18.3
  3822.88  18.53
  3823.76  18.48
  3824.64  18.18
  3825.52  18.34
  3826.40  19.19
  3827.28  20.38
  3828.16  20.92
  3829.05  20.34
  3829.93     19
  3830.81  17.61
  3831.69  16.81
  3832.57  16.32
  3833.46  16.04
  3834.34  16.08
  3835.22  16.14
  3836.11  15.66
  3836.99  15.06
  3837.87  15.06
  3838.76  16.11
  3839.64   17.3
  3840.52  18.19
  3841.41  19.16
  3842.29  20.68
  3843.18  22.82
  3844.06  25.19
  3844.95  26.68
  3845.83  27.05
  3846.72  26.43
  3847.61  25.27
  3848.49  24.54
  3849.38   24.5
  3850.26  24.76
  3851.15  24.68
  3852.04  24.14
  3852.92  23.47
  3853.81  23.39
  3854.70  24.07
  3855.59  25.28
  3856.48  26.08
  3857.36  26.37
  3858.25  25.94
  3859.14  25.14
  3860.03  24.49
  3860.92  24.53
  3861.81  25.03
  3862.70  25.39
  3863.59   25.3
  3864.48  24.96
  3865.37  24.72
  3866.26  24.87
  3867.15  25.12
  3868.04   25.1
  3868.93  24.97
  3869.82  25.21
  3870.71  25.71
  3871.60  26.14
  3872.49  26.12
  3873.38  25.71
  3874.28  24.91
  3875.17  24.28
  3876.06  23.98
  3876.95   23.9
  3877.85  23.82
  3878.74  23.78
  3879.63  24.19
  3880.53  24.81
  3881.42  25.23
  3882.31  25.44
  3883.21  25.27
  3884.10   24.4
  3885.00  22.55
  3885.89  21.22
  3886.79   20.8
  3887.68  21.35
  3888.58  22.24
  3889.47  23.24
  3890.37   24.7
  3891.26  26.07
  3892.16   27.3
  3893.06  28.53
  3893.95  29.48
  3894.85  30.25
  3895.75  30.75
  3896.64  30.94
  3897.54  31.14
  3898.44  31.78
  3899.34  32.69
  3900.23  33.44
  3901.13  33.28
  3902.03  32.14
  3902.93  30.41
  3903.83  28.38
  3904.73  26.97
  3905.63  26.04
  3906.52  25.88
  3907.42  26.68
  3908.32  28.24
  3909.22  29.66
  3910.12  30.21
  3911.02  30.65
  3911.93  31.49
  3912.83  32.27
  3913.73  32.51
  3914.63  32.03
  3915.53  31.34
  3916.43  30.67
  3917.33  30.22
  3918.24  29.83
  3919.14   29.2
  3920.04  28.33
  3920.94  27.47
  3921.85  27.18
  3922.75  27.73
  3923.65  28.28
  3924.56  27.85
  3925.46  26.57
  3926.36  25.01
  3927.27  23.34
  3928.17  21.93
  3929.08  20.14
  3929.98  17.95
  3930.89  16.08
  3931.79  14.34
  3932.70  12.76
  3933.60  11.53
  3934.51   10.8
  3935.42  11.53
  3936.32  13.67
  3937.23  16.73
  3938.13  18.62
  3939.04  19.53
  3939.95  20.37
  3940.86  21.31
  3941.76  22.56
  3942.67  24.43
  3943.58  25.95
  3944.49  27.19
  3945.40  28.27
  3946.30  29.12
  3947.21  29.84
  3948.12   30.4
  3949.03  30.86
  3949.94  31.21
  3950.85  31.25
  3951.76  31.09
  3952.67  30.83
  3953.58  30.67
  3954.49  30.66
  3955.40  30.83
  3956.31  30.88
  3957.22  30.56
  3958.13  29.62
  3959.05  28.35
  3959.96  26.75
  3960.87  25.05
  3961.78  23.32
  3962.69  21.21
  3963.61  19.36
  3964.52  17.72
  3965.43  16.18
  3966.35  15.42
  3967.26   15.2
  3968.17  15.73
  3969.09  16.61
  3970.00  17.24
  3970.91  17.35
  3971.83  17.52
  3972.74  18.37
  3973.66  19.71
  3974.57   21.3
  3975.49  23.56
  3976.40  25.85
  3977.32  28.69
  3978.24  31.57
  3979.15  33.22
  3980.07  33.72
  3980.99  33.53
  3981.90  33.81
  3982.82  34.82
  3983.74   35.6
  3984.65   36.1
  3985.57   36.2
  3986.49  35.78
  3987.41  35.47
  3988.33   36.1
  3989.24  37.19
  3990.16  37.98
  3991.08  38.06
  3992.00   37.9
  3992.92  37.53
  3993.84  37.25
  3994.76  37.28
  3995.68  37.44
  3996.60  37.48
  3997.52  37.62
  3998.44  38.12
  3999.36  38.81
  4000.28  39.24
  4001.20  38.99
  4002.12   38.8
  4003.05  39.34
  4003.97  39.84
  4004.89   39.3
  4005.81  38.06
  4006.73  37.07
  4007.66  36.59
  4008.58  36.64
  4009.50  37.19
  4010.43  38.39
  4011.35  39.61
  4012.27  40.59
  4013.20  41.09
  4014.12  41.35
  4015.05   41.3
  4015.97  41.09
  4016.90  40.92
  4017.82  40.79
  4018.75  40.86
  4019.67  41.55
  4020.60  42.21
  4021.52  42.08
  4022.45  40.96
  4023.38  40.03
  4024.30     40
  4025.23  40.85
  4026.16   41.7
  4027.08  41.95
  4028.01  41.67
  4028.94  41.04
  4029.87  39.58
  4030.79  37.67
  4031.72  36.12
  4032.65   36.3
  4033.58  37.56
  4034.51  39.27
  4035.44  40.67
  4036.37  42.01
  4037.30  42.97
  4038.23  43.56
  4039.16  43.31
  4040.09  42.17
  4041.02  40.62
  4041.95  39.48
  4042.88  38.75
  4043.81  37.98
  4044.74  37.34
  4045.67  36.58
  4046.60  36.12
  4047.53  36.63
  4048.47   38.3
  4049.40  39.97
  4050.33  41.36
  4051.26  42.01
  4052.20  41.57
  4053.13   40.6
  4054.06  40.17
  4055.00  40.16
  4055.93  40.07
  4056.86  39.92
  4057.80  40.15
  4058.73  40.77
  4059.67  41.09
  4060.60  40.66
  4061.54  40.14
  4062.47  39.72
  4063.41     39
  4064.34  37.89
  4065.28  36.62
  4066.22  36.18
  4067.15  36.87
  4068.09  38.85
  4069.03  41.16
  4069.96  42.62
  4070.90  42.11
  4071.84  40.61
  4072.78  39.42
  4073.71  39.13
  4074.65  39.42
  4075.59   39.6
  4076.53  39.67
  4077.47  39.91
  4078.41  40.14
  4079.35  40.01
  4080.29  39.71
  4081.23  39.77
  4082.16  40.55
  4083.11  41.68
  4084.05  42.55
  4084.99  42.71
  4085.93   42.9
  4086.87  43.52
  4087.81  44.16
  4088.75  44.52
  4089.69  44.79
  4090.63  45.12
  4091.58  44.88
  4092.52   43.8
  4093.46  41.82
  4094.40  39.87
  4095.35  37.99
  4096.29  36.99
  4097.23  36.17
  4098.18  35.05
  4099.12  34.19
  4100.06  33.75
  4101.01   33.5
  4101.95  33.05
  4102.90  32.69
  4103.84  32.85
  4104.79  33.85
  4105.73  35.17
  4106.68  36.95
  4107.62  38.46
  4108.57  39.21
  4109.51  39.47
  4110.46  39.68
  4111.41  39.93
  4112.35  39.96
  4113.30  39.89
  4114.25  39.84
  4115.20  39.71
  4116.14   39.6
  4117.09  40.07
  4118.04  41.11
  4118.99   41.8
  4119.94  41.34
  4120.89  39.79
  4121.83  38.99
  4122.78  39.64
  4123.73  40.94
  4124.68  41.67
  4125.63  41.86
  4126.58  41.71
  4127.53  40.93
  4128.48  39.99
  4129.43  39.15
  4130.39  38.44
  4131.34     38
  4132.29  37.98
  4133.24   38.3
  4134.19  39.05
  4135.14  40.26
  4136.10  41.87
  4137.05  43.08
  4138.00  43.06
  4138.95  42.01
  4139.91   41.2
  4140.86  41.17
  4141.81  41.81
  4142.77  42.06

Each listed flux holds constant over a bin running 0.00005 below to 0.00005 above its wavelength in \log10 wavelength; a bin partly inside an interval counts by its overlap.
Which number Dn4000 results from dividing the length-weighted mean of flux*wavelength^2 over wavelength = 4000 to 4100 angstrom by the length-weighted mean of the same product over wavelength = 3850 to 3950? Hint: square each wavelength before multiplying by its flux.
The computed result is 1.7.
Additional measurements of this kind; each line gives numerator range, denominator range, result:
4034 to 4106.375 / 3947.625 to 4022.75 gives 1.27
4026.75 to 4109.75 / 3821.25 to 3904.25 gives 1.84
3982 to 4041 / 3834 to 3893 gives 1.79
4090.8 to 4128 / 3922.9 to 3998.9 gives 1.57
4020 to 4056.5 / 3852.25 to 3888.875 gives 1.78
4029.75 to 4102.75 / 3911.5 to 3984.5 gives 1.69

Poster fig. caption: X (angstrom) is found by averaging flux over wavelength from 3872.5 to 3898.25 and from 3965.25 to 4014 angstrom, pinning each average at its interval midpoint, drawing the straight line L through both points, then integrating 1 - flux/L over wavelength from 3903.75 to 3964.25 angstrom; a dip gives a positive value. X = 6.42 angstrom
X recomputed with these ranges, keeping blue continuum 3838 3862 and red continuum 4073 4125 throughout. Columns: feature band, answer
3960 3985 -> 6.0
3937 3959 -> 1.9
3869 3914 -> -1.3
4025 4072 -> -4.6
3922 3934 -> 3.1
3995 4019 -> -3.9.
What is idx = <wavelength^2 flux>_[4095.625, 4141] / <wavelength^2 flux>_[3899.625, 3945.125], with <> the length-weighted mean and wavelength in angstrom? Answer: 1.71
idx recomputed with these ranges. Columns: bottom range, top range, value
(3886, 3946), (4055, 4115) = 1.68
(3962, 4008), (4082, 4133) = 1.36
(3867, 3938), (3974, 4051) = 1.57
